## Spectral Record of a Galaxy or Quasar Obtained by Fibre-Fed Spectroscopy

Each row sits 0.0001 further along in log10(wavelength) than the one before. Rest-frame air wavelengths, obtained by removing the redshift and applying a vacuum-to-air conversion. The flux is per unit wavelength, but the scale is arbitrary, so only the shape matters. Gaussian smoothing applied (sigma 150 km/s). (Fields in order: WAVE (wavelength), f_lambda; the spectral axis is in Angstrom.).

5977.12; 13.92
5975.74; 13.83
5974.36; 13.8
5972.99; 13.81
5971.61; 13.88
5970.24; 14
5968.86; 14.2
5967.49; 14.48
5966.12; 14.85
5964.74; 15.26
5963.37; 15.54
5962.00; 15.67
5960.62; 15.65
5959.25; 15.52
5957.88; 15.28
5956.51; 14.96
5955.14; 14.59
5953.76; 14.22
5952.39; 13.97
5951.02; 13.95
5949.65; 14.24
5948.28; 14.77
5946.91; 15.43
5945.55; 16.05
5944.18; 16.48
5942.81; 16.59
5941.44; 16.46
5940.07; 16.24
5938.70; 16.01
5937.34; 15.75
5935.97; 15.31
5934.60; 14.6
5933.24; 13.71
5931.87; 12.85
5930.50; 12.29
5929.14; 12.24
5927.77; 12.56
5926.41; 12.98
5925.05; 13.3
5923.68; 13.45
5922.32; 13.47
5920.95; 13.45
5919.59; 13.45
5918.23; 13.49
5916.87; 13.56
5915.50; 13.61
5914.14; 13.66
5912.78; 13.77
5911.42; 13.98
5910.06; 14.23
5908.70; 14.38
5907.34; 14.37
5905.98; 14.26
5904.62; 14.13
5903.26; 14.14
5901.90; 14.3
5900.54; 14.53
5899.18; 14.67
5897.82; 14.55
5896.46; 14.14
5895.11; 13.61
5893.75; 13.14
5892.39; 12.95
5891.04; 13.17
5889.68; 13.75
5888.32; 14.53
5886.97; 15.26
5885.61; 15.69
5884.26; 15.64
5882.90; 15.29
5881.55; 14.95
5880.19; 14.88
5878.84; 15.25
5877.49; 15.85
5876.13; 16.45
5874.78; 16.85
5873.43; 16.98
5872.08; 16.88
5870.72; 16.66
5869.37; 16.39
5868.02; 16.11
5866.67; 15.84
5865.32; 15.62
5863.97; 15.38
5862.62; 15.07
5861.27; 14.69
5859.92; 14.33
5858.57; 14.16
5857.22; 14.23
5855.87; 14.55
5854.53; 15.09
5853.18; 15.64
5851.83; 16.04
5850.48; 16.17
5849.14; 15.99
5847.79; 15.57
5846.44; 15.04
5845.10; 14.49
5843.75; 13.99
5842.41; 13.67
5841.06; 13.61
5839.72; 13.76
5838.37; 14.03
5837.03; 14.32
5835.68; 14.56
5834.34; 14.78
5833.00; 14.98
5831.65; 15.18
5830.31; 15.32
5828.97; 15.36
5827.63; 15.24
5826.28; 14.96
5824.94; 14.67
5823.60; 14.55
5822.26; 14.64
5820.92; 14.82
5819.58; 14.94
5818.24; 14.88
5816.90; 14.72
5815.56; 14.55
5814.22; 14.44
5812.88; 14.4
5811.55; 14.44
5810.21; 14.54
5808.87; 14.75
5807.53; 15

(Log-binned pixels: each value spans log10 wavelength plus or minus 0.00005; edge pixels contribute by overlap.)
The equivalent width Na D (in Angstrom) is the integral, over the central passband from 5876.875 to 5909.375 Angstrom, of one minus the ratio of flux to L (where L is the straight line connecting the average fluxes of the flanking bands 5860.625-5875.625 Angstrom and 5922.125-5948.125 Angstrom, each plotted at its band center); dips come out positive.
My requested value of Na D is 2.1 Angstrom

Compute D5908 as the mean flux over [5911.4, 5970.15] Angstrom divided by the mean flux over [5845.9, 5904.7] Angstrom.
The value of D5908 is 0.96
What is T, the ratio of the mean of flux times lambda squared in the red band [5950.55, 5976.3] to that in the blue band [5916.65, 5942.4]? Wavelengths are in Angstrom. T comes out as 1.06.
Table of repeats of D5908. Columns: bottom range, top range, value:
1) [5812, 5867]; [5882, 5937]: 0.94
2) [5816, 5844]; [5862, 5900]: 1.04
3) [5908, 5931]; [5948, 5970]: 1.10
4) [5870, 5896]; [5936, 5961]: 1.01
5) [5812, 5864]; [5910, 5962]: 0.97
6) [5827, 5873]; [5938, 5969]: 1.01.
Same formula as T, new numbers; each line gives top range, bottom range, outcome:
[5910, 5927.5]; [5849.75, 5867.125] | 0.91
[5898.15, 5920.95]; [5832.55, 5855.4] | 0.97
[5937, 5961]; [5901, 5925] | 1.12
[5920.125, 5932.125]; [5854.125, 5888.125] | 0.85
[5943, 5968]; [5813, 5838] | 1.06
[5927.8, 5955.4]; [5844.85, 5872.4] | 0.98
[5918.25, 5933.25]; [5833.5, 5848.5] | 0.94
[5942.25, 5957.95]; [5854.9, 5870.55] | 1.02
